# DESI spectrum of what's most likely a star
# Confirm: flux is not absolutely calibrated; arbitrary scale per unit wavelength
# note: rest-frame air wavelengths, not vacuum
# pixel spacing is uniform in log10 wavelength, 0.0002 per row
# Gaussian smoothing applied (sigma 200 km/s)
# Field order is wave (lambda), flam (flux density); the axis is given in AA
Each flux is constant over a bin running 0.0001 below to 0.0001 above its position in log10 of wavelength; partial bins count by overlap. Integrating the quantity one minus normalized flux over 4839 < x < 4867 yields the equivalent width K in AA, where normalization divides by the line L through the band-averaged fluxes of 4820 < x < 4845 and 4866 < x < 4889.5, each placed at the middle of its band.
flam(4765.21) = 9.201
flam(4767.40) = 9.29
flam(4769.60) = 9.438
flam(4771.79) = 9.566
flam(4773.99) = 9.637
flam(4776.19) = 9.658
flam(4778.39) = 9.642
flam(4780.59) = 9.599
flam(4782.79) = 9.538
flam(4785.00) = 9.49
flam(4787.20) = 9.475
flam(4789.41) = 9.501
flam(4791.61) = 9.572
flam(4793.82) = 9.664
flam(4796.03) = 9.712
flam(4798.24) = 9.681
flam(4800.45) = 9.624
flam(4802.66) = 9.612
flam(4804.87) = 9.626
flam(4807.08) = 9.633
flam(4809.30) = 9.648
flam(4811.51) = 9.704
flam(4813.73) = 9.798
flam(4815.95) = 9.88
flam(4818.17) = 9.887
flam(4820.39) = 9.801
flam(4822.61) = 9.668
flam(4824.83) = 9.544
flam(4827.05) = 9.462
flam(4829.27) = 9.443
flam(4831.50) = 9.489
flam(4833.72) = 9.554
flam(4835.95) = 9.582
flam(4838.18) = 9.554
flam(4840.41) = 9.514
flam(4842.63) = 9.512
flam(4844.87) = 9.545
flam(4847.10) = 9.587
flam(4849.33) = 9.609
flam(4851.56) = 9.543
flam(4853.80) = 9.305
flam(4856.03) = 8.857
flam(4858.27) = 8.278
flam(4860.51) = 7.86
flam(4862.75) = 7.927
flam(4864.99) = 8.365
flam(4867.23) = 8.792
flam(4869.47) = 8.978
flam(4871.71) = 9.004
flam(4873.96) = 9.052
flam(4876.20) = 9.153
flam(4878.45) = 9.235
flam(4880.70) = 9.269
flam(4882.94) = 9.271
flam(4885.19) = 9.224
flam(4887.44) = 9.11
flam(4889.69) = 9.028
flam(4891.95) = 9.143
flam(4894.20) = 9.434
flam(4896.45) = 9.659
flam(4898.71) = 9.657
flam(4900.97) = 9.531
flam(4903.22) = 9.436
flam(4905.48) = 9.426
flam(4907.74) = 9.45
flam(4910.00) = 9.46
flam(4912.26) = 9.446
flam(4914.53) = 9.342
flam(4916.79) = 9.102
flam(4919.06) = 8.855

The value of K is 1.1 AA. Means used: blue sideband 9.55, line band 8.99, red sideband 9.1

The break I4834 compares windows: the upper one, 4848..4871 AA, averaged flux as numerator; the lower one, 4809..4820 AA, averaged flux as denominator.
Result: 0.90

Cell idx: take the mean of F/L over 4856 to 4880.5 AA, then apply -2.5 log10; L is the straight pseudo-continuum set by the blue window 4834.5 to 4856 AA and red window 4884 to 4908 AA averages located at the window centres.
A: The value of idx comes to 0.089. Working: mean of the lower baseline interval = 9.49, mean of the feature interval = 8.69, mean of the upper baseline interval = 9.37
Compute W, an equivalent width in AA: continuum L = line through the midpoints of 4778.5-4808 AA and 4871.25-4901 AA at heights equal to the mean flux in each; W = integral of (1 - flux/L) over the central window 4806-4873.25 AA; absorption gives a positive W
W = 0.9 AA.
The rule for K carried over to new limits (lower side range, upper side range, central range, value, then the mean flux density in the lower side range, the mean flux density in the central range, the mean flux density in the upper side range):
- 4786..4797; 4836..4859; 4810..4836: -0.5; 9.58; 9.65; 9.36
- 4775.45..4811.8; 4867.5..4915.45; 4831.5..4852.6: -0.2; 9.61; 9.56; 9.29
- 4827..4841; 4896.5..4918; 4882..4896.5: 0.3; 9.52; 9.24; 9.43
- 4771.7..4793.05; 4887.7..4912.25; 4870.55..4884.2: 0.4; 9.57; 9.17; 9.41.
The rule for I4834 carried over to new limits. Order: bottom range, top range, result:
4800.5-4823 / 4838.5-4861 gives 0.95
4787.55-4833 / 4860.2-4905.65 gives 0.94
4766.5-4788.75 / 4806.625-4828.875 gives 1.02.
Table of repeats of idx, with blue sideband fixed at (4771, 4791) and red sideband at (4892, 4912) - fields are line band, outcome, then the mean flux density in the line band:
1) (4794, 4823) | -0.02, 9.71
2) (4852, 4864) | 0.12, 8.5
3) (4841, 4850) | 0.00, 9.56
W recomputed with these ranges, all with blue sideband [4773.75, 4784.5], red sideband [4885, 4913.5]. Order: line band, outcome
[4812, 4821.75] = -0.3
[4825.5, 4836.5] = 0.0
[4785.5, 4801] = 0.0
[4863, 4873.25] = 0.8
